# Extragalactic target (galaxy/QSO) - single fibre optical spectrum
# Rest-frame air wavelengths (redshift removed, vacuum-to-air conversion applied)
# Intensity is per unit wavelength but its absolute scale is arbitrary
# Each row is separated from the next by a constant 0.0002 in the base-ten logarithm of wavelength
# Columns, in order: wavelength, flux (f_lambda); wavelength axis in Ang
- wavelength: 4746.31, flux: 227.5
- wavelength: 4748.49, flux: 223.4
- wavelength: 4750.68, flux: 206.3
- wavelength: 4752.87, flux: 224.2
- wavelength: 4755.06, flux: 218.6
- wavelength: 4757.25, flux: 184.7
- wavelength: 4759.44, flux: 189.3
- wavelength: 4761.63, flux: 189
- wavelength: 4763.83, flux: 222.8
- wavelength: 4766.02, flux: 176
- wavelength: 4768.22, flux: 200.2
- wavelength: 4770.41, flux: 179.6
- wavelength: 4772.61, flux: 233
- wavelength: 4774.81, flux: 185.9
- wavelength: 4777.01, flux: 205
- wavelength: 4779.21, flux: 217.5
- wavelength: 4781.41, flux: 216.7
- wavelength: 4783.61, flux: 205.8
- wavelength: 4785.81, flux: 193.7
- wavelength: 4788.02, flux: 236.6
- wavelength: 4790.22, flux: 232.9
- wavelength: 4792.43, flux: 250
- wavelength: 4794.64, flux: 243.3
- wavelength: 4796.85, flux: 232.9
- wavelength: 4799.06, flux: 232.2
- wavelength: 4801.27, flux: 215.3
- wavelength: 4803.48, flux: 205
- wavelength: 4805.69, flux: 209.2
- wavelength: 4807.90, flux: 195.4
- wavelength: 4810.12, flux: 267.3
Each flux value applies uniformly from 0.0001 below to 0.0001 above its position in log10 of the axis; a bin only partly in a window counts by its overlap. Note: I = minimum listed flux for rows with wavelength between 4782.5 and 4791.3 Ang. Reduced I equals 193.7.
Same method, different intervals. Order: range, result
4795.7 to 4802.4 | 215.3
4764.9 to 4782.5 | 176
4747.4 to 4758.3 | 184.7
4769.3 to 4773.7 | 179.6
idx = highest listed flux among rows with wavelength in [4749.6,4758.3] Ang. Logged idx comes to 224.2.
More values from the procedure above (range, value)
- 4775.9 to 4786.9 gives 217.5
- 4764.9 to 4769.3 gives 200.2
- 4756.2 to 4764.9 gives 222.8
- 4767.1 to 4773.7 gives 233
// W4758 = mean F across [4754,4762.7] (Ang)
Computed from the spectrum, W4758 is 195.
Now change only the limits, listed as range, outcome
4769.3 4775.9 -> 200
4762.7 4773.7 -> 202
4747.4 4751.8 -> 215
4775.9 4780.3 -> 211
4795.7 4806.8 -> 219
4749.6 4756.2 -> 216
